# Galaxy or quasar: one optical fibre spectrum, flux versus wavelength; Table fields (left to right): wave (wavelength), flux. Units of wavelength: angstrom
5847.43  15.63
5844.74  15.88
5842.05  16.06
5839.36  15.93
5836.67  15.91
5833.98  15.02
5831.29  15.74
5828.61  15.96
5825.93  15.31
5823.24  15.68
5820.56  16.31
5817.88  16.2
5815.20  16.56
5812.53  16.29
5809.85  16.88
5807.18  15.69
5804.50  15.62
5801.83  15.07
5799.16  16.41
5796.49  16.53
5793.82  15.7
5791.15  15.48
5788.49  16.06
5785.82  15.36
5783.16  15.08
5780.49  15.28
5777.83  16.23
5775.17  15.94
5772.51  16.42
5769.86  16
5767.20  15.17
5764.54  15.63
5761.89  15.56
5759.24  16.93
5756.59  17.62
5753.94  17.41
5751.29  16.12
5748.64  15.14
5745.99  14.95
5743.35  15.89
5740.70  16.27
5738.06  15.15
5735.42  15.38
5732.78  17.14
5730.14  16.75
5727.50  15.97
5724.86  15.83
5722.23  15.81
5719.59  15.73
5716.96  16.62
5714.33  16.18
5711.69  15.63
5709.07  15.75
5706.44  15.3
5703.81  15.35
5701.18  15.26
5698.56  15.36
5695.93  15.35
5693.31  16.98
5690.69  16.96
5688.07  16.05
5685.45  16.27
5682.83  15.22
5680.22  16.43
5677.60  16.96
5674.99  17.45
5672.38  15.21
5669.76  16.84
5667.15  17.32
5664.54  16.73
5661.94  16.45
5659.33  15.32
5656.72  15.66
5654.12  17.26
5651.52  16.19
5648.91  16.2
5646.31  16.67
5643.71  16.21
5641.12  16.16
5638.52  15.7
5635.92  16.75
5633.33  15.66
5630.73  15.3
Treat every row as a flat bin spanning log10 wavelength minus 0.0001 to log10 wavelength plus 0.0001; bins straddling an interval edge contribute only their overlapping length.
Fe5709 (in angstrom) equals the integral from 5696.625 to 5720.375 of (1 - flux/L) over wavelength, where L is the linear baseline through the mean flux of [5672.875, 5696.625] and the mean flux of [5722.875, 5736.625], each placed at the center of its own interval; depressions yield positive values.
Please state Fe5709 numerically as 0.9 angstrom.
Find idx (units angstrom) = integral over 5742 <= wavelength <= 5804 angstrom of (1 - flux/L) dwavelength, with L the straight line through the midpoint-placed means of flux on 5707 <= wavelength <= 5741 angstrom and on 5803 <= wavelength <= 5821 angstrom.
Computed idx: 0.79 angstrom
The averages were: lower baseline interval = 16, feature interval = 15.9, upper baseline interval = 16.2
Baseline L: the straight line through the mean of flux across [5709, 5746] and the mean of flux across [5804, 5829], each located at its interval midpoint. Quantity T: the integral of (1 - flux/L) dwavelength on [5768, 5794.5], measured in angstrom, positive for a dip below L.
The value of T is 0.5 angstrom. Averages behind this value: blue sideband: 16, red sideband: 16.1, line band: 15.7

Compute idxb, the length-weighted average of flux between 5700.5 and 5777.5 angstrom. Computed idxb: 16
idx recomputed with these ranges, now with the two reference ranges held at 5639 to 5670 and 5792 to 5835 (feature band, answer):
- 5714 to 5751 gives 0.6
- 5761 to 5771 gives 0.3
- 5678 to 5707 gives 0.7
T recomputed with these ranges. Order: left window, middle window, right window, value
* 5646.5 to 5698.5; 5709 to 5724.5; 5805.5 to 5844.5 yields 0.3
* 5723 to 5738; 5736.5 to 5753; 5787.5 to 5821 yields 0.5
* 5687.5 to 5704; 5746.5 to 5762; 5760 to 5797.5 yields -0.6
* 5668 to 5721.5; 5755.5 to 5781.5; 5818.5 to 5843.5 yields -0.3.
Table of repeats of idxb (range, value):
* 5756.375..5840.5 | 15.9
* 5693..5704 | 15.6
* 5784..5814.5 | 15.9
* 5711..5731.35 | 16.1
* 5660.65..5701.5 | 16.3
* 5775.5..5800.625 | 15.8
